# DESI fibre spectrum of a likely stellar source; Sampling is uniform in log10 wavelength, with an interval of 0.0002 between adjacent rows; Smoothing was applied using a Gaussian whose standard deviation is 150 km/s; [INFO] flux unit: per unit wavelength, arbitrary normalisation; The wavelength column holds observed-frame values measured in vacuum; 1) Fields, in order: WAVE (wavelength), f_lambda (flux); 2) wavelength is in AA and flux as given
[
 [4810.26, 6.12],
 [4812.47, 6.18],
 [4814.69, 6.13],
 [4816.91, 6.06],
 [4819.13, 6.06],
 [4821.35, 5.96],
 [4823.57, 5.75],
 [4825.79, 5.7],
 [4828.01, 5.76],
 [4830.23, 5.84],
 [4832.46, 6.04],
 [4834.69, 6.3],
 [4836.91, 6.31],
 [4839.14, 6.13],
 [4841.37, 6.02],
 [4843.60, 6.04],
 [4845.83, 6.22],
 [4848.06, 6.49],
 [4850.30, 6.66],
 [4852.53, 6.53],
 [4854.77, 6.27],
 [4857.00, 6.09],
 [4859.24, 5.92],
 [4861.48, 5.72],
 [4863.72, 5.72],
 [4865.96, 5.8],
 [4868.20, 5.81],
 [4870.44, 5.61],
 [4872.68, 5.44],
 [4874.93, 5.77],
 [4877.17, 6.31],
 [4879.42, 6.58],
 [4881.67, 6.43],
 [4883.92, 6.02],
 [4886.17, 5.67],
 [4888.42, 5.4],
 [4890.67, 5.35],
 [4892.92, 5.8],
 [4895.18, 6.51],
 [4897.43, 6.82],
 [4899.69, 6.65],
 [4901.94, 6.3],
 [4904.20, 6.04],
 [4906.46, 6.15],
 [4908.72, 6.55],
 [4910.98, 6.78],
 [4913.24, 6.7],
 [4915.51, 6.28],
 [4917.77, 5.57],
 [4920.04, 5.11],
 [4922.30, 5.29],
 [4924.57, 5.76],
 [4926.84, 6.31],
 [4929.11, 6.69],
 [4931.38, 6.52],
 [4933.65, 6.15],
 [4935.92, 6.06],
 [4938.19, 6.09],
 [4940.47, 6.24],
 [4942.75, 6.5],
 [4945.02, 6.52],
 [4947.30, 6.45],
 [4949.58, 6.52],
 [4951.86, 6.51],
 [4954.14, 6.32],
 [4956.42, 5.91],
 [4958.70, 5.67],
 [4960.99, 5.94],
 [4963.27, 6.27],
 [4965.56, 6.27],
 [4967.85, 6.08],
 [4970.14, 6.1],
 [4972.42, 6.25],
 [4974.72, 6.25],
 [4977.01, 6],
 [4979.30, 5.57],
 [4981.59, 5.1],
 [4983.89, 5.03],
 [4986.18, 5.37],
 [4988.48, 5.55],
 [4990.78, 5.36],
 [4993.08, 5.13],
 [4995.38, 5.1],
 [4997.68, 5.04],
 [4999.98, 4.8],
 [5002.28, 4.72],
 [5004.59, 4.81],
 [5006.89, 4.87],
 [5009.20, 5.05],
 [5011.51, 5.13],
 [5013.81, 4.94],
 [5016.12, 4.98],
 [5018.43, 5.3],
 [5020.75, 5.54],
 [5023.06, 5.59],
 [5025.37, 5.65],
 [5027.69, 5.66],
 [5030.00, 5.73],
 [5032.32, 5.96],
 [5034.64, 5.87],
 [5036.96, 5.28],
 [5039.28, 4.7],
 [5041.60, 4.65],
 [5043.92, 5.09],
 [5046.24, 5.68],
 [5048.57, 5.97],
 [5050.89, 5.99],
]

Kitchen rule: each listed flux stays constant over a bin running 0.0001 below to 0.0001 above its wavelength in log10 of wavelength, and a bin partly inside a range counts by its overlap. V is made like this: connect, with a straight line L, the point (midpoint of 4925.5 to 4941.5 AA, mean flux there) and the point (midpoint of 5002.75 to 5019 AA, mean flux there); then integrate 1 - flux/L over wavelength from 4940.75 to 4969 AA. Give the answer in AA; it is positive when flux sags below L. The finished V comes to -1.5 AA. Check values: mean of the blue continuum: 6.29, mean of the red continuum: 4.99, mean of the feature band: 6.25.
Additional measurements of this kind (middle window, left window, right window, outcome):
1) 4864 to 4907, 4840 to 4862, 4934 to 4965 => 1.4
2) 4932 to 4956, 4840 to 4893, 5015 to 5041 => -2.5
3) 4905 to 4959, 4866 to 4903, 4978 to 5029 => -4.8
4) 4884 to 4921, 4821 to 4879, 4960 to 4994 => -1.3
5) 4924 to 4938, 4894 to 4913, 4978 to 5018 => -0.4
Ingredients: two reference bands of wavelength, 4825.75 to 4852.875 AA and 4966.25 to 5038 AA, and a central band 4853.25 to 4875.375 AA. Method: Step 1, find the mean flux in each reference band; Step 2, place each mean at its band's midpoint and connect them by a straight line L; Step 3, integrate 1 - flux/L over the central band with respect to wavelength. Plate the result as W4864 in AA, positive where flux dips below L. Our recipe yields 0.8 AA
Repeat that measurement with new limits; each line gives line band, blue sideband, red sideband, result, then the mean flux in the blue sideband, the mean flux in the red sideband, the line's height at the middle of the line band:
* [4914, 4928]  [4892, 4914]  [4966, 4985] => 1.18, 6.43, 5.82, 6.28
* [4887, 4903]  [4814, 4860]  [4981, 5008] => -1.07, 6.11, 5.07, 5.73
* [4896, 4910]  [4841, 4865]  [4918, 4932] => -1.04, 6.15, 5.9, 5.98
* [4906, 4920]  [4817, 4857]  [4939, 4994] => -0.53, 6.12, 5.96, 6.02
